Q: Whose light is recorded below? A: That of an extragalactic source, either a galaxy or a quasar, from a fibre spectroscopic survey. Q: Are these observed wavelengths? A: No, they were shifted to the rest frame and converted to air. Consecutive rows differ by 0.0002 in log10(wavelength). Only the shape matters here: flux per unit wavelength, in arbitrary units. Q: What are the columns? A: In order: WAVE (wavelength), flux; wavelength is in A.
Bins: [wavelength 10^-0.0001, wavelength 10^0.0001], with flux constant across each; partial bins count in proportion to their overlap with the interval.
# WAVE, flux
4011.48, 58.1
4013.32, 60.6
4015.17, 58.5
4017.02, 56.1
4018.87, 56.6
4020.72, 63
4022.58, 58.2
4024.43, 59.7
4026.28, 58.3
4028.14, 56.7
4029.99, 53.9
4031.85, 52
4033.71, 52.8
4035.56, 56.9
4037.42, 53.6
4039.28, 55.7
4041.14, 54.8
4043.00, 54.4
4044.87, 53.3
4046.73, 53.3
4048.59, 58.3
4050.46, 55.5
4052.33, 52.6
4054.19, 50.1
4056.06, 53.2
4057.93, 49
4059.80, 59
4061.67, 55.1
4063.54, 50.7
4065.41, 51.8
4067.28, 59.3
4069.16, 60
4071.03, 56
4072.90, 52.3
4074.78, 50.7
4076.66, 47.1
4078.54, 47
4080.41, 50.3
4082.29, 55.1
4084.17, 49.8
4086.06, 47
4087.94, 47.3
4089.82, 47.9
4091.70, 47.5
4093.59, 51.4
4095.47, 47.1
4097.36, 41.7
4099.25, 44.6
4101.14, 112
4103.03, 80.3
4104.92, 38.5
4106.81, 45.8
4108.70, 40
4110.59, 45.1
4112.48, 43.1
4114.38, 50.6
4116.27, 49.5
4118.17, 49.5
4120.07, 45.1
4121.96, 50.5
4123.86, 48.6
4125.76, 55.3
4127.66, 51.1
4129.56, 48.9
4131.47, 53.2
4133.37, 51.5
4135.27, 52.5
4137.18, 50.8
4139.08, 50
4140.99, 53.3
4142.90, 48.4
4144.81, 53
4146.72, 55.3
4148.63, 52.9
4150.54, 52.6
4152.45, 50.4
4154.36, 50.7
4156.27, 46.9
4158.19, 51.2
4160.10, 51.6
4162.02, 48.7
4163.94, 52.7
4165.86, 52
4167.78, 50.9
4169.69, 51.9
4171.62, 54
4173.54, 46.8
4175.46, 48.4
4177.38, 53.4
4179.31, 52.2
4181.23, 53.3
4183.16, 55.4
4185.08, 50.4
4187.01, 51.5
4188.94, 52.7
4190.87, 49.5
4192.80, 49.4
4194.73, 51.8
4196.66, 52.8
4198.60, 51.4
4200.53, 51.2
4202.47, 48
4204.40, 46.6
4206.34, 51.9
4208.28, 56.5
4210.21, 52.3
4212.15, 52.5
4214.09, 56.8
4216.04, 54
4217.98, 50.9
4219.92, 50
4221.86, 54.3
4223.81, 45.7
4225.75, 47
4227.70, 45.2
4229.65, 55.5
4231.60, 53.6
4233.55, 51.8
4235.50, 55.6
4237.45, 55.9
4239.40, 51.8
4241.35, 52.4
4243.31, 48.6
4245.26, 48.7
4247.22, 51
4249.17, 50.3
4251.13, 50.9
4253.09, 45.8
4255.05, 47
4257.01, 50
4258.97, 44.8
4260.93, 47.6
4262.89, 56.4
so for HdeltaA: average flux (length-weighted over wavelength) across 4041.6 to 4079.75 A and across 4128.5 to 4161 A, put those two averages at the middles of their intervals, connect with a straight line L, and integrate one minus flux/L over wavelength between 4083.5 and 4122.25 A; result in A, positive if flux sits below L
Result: 0.9 A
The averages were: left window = 53.4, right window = 51.4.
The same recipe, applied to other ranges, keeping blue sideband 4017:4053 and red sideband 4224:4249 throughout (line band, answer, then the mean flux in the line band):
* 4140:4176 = 1.24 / 51.2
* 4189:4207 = 0.59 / 50.4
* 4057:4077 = 0.41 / 53.9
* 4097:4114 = -0.21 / 54.9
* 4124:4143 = 0.72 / 51.5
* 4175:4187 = 0.04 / 52.3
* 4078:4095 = 1.67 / 49.3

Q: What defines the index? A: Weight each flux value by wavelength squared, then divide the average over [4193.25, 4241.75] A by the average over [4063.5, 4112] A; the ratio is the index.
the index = 1.1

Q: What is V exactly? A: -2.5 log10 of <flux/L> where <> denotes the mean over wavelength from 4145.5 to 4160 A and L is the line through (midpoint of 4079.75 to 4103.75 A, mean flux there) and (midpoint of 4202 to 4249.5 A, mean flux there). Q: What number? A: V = 0.04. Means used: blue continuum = 55.4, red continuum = 51.5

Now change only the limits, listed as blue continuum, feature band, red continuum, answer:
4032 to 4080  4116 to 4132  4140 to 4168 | 0.041 mag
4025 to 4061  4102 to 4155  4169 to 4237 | 0.046 mag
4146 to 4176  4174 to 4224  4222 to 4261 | -0.023 mag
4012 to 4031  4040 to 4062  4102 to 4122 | 0.023 mag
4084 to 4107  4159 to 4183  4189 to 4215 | 0.020 mag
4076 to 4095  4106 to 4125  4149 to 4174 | 0.065 mag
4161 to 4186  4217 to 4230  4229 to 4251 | 0.053 mag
